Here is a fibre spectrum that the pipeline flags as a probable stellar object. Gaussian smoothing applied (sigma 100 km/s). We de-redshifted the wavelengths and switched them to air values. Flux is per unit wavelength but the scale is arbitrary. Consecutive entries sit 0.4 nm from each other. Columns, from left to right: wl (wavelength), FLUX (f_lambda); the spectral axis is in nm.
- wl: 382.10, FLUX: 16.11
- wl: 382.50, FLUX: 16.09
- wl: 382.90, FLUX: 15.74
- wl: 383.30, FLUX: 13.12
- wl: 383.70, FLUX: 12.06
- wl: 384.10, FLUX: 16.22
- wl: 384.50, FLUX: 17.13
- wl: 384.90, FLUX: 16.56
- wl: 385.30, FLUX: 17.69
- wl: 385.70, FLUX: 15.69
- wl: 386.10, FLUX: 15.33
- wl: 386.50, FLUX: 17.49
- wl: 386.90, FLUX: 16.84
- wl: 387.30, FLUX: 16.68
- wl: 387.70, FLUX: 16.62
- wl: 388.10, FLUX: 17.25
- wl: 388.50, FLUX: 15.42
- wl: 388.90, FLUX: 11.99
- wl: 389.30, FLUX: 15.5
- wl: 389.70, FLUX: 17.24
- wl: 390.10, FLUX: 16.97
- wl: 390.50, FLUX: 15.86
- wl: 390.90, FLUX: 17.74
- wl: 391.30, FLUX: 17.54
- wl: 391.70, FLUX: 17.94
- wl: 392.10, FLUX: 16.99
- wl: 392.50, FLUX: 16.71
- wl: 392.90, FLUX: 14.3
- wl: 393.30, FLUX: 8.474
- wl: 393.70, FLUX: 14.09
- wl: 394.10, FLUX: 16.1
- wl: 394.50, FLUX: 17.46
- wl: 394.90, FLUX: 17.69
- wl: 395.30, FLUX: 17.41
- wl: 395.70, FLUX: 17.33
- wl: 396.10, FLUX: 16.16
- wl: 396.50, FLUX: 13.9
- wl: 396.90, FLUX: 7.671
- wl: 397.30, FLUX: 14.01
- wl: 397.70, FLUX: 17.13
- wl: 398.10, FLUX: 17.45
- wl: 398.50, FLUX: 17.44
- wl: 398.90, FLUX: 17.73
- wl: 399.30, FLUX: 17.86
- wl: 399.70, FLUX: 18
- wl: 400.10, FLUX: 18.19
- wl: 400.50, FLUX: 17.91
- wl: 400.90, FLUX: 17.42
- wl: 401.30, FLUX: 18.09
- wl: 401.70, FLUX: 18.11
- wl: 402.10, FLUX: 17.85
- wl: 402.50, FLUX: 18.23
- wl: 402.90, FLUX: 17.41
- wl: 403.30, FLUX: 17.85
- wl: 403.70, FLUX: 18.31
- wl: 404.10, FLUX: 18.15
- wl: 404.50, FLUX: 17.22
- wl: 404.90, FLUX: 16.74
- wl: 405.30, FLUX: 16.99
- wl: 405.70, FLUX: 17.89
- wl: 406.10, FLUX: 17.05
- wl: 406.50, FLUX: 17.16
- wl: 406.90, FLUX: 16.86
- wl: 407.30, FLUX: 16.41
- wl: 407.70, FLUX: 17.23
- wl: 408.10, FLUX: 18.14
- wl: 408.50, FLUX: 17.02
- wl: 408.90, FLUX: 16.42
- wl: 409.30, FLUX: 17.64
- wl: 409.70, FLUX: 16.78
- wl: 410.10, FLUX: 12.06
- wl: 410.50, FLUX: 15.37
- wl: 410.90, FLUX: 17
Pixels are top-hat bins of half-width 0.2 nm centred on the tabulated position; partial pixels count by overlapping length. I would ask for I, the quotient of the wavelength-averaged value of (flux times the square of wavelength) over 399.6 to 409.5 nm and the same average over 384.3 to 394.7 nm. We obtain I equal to 1.2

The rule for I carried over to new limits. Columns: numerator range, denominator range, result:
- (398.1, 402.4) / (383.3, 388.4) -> 1.19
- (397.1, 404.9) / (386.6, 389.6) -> 1.18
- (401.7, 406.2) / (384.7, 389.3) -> 1.19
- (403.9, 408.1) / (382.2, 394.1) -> 1.19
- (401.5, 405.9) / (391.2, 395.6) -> 1.17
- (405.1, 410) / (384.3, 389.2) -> 1.17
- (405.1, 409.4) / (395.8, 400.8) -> 1.11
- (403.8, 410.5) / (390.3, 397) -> 1.15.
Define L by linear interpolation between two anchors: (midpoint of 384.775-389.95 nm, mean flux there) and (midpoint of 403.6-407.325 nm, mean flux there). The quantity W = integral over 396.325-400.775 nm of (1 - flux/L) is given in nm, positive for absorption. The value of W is 0.19 nm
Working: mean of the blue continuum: 16.2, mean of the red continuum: 17.3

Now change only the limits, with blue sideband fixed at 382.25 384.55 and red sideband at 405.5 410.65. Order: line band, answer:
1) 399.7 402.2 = -0.278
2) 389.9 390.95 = -0.089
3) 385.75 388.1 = -0.217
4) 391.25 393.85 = 0.089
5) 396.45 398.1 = 0.236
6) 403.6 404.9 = -0.104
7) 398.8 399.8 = -0.114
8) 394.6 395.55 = -0.108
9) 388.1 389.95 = 0.000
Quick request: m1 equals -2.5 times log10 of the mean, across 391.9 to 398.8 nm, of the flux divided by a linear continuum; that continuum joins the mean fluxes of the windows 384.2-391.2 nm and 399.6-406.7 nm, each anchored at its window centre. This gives 0.11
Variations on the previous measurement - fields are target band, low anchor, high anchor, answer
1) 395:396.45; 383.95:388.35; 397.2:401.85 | 0.04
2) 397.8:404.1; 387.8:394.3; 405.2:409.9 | -0.08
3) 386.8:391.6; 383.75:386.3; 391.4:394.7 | -0.04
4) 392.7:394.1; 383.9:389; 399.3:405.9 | 0.30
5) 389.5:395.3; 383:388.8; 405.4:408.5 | 0.01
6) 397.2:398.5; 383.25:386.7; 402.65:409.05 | 0.01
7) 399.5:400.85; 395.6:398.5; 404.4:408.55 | -0.15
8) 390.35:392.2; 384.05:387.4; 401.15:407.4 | -0.02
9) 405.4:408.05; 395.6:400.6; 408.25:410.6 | -0.08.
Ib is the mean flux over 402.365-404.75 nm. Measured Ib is 17.8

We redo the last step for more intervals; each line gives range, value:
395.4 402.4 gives 16.6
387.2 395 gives 15.9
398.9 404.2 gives 17.9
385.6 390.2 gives 16.1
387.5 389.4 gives 15.3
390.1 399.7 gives 15.9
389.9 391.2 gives 16.9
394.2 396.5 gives 16.9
